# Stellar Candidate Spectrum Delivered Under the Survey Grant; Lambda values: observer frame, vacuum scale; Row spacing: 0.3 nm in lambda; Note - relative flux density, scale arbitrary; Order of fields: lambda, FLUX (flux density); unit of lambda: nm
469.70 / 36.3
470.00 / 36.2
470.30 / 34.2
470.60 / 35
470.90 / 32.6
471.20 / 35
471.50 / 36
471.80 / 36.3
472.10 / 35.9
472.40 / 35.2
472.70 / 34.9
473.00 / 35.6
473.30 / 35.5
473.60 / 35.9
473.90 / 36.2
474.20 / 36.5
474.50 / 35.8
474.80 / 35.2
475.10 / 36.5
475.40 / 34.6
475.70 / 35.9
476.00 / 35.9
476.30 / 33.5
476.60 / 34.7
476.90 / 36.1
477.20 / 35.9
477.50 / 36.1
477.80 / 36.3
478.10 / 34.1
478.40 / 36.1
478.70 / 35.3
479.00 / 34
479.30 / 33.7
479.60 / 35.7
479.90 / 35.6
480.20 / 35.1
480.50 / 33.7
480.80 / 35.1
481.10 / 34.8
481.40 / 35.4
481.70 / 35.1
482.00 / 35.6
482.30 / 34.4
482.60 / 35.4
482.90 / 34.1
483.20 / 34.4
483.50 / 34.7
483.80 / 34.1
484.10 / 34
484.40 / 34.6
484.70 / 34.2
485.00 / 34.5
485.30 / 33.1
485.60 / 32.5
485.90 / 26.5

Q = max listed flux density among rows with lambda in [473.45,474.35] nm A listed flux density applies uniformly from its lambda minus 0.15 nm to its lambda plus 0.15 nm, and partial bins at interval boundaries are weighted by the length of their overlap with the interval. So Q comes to 36.5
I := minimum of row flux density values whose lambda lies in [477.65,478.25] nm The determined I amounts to 34.1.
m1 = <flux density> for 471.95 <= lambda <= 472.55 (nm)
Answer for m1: 35.6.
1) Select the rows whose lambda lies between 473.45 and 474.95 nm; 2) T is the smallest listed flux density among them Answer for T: 35.2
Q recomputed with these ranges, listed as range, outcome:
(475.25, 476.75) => 35.9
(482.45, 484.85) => 35.4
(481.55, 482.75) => 35.6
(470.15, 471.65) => 36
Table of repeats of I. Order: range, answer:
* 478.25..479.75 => 33.7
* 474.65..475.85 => 34.6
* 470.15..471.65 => 32.6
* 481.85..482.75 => 34.4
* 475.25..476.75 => 33.5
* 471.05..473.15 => 34.9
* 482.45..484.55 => 34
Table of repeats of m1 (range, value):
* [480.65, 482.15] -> 35.2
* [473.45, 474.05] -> 36.1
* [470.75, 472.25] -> 35.2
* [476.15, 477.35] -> 35.1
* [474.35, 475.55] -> 35.5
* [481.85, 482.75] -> 35.1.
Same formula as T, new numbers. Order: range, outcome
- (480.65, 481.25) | 34.8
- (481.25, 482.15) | 35.1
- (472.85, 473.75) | 35.5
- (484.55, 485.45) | 33.1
